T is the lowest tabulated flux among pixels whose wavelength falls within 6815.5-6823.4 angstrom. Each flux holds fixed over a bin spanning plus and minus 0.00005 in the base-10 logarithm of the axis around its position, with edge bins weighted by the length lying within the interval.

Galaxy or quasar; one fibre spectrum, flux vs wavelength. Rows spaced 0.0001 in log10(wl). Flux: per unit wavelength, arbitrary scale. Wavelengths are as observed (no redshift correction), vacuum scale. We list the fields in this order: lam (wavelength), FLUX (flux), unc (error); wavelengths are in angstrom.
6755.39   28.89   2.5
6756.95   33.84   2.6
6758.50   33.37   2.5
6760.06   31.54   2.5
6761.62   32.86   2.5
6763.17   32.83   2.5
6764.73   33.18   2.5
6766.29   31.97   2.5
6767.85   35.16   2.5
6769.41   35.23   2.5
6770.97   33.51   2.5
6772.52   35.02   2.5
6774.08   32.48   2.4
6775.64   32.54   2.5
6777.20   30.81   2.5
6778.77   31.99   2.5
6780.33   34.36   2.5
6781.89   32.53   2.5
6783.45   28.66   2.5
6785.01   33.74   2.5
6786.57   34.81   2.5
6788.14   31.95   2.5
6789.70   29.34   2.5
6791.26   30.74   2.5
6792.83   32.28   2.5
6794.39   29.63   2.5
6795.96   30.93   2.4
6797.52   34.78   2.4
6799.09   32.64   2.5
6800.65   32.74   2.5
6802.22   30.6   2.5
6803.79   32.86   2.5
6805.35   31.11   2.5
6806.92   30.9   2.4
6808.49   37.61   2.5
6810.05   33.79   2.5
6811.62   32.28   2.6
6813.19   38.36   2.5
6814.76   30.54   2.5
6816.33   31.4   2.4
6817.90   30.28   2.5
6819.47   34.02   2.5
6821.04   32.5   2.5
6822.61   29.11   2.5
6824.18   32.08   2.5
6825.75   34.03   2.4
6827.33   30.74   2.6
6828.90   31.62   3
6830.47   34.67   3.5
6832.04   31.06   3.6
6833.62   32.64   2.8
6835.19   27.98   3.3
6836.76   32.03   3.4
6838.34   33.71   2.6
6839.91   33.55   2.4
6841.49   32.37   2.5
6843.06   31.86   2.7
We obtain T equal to 29.11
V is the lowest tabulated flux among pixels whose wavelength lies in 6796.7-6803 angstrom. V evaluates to 30.6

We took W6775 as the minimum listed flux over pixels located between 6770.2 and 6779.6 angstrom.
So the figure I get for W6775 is 30.81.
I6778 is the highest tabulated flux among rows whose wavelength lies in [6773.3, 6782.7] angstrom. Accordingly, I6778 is 34.36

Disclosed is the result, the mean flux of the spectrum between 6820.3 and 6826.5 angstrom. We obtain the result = 31.9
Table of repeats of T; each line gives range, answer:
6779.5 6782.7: 32.53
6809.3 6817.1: 30.54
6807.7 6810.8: 33.79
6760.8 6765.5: 32.83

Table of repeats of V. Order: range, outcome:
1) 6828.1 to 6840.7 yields 27.98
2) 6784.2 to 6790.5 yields 29.34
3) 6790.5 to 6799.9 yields 29.63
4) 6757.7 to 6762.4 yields 31.54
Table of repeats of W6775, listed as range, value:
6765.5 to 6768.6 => 31.97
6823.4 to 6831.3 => 30.74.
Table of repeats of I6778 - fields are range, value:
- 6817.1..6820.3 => 34.02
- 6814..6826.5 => 34.03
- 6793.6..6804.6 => 34.78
